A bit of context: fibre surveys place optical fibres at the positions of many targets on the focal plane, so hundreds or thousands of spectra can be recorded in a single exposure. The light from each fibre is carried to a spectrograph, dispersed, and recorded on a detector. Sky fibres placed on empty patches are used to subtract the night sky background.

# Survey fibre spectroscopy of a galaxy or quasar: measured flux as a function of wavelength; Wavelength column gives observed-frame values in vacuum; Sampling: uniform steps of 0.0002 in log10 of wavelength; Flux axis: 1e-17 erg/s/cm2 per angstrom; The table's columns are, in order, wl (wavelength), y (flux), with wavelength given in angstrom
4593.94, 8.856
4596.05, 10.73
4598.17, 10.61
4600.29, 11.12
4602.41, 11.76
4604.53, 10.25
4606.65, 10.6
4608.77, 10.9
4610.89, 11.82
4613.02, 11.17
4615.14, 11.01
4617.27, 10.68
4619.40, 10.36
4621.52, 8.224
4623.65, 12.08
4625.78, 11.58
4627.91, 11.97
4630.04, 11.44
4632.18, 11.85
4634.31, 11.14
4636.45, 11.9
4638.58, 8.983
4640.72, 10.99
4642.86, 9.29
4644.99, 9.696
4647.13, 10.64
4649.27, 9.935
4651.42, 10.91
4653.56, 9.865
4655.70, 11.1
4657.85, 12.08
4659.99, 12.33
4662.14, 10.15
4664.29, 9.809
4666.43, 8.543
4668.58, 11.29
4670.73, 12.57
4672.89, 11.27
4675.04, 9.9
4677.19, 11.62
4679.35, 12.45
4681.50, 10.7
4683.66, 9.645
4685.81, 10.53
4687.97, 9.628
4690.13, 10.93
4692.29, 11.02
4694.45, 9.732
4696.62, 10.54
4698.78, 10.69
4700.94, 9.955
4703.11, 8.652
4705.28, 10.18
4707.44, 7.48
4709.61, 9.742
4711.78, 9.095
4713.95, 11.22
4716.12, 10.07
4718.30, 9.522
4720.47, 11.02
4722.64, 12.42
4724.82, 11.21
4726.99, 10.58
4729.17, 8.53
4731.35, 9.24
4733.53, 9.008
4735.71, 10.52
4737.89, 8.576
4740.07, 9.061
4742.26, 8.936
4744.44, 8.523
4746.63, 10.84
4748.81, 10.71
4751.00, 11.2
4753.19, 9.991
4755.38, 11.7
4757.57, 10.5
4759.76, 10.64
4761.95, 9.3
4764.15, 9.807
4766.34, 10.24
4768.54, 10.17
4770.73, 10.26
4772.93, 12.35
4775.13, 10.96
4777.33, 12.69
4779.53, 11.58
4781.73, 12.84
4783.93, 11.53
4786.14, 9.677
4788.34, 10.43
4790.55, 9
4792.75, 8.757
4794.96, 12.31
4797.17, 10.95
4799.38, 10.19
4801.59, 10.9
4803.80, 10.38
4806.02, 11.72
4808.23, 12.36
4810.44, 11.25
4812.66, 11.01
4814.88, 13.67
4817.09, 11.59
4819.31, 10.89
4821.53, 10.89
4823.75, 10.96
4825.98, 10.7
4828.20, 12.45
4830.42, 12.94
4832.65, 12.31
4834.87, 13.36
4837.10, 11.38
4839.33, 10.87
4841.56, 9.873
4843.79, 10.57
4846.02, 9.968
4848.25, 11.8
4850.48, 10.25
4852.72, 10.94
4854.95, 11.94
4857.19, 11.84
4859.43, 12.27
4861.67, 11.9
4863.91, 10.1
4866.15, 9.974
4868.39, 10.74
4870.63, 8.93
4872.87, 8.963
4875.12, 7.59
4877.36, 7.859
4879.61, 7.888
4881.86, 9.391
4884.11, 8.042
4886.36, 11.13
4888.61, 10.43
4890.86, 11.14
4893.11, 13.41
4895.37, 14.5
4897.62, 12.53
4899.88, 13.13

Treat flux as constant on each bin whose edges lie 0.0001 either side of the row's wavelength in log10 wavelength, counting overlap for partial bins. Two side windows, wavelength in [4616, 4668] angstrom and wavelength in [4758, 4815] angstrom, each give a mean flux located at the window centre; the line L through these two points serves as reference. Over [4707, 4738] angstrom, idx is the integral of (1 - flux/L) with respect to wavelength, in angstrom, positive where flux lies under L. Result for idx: 2.4 angstrom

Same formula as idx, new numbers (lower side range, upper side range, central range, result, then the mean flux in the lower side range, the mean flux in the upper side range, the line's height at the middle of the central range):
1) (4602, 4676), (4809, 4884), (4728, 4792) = 2.9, 10.8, 10.8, 10.8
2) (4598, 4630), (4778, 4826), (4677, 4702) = 1.0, 11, 11.1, 11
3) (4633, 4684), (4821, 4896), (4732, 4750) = 2.0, 10.7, 10.8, 10.7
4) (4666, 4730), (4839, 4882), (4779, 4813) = -2.2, 10.4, 10.2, 10.3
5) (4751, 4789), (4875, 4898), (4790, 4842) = -3.1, 10.9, 10.4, 10.7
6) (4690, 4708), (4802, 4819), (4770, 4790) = -0.3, 9.93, 11.6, 11.2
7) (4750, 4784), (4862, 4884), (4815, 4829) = -1.9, 11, 9.1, 10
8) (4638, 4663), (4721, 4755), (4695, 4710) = 0.9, 10.5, 10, 10.2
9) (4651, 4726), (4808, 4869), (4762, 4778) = 0.3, 10.5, 11.4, 11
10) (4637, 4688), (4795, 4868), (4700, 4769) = 6.1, 10.6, 11.3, 10.9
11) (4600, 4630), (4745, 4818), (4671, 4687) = 0.0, 11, 10.9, 11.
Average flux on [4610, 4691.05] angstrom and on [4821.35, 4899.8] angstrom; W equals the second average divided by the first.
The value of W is 1.0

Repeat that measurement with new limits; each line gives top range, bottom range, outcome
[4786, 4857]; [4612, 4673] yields 1.04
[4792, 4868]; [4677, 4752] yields 1.12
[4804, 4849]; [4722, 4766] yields 1.15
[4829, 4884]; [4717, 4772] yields 1.04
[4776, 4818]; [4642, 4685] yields 1.05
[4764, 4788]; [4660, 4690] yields 1.04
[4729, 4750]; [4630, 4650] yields 0.89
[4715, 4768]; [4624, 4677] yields 0.93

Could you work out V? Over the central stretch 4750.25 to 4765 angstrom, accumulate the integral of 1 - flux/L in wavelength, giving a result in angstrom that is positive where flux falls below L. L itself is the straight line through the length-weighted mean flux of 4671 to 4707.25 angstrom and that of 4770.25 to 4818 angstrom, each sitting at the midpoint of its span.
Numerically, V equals 0.7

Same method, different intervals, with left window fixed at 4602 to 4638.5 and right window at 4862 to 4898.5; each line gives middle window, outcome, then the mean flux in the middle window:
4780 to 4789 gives -0.6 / 11.2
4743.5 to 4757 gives 0.1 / 10.5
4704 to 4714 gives 1.3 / 9.35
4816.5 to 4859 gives -4.2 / 11.4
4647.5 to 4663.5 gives 0.1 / 10.9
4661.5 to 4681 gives 0.0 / 10.9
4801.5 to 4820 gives -2.1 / 11.6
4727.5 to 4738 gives 1.3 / 9.31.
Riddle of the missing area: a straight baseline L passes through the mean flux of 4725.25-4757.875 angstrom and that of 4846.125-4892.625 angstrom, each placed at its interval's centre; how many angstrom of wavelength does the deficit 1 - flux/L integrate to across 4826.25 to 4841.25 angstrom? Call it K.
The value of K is -2.8 angstrom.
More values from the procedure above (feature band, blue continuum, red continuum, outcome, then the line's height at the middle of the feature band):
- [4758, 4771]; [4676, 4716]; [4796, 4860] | 0.9 angstrom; 10.8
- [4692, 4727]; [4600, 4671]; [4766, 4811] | 2.4 angstrom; 10.9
